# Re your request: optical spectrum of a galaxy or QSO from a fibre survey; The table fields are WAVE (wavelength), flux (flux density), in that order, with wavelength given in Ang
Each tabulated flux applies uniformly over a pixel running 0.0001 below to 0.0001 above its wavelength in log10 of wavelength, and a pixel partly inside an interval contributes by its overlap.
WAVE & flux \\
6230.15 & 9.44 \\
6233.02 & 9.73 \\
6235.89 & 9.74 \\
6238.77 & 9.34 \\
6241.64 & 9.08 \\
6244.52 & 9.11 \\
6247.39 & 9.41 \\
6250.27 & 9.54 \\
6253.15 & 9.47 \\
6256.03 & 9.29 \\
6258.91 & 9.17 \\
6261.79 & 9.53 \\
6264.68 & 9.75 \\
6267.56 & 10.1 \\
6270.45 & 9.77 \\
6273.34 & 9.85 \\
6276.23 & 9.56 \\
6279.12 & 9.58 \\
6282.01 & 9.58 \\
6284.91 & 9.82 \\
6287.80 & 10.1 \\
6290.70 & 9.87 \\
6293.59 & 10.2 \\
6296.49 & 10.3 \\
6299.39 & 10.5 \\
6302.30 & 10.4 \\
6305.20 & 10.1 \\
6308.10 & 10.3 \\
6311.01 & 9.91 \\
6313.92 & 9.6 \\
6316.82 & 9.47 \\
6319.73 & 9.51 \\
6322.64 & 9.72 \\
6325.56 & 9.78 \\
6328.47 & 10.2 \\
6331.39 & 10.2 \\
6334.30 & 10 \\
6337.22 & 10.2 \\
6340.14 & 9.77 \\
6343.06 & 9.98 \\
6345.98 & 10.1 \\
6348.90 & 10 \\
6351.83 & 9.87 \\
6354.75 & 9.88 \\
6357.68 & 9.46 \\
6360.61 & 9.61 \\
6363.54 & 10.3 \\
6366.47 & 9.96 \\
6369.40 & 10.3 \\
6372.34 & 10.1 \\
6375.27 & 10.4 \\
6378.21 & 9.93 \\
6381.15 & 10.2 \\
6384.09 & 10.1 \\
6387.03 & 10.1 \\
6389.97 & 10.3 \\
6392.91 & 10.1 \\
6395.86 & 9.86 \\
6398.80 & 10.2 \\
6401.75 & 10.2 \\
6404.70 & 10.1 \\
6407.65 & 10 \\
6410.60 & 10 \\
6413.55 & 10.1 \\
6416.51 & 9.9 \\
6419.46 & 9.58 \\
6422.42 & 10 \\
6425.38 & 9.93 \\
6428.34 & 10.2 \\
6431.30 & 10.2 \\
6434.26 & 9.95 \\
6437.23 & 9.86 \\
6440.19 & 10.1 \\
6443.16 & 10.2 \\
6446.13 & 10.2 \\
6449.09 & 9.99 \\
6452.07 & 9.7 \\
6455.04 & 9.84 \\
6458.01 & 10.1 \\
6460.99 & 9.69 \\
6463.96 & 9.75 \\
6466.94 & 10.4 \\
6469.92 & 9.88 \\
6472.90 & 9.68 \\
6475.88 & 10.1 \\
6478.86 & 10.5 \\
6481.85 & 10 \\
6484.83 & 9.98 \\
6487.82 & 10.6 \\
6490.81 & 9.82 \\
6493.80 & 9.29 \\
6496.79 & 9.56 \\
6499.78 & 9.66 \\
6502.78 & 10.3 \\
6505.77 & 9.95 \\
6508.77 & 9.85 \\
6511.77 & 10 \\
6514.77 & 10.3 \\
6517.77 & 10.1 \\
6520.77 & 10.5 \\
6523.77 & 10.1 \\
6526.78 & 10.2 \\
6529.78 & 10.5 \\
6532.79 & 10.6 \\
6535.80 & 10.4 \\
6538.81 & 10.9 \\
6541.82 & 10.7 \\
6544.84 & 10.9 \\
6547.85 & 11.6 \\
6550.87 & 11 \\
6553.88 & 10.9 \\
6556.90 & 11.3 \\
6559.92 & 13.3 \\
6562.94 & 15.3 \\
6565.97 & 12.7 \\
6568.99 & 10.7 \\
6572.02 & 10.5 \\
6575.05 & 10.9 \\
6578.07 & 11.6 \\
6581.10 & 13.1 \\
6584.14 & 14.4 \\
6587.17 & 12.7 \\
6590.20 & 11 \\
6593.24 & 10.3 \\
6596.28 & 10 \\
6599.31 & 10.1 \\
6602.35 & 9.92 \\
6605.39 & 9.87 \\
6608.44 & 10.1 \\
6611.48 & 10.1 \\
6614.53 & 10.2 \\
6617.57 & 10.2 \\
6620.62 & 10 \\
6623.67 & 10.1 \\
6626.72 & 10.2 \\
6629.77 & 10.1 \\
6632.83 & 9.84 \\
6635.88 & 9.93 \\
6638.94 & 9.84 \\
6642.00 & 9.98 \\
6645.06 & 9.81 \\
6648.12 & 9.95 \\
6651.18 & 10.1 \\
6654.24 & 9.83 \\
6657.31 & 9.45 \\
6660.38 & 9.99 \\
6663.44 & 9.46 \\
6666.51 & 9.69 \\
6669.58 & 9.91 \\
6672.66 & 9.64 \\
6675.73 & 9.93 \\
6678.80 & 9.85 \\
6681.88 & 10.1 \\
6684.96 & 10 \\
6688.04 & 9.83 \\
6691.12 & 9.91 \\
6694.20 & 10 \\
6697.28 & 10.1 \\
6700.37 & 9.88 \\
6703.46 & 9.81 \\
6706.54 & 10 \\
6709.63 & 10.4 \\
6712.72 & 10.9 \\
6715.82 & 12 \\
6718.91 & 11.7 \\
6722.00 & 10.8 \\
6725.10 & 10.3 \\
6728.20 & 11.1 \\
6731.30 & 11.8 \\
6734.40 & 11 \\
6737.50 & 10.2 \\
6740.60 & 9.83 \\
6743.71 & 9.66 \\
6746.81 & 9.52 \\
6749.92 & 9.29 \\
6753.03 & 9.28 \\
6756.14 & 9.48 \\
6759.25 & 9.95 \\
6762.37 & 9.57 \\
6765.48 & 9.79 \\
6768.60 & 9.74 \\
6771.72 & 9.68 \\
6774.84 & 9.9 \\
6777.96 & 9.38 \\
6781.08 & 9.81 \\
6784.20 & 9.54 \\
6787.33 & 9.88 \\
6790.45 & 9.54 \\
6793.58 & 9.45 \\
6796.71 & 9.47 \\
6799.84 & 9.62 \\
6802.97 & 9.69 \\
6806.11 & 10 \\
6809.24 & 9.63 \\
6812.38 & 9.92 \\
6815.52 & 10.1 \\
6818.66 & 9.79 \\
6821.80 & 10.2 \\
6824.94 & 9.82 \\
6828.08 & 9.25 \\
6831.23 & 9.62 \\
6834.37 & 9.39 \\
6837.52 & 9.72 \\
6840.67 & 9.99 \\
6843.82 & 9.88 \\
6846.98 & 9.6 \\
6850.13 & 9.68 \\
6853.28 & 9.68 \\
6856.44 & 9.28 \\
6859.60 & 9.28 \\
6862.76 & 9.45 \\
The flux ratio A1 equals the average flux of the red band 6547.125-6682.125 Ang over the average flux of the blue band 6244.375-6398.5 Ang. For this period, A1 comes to 1.08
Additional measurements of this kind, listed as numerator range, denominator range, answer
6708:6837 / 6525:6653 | 0.92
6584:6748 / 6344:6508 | 1.03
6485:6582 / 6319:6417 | 1.08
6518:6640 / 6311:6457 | 1.09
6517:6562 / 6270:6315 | 1.10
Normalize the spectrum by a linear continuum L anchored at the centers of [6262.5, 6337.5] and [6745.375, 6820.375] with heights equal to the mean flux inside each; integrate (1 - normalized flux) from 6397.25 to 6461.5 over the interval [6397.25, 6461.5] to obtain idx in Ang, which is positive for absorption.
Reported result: -1.0 Ang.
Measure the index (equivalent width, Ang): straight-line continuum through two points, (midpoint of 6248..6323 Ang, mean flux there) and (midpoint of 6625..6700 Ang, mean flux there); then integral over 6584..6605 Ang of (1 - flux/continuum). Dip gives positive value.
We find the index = -2.2 Ang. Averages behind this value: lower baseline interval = 9.8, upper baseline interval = 9.89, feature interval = 10.9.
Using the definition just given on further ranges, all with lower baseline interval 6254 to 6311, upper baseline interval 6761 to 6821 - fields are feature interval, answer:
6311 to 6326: 0.36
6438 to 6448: -0.32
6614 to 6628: -0.52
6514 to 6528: -0.62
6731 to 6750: -0.81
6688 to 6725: -2.73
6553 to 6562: -2.14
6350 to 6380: -0.40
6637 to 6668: -0.16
